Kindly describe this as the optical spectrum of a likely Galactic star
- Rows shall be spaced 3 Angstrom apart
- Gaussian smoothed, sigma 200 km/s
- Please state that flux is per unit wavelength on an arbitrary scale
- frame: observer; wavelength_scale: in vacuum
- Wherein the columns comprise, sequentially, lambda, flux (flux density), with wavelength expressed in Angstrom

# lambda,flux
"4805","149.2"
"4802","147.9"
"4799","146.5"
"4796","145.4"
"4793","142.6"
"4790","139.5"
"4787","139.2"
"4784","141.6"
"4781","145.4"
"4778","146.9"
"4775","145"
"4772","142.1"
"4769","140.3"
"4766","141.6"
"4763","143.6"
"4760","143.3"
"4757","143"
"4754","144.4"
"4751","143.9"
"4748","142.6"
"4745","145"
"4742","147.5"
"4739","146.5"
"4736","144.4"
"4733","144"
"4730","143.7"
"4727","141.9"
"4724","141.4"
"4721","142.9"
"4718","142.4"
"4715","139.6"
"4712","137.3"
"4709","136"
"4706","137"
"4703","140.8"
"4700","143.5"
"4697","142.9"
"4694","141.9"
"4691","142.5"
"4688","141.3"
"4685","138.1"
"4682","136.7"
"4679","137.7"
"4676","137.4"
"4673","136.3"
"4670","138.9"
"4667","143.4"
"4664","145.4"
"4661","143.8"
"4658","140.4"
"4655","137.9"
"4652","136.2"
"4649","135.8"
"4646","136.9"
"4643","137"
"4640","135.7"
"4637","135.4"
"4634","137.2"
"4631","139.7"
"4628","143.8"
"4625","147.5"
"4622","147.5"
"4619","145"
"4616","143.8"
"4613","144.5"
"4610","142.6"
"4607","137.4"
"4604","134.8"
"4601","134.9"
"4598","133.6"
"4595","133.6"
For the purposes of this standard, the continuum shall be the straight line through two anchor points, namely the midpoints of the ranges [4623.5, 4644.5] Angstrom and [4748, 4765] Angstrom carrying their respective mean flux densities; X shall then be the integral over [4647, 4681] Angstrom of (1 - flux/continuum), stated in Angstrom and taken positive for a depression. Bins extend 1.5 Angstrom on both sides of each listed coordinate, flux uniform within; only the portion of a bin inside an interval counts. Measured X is 0.28 Angstrom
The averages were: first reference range 139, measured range 139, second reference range 143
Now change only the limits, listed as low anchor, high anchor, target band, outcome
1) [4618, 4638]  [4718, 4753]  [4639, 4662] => 0.8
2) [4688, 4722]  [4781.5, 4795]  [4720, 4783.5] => -1.3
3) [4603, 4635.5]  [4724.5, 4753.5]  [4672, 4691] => 0.7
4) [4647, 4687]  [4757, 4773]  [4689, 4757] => -0.7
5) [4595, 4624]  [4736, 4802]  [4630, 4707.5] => 1.3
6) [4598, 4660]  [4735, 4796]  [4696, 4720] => 0.3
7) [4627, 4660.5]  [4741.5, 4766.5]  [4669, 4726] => 0.4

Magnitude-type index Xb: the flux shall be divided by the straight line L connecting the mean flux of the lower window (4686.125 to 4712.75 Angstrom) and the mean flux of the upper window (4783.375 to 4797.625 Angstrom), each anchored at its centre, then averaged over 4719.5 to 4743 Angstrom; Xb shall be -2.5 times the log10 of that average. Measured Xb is -0.024 mag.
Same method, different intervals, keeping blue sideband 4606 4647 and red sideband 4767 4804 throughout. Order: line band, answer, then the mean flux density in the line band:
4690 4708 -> 0.007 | 141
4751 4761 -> -0.004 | 144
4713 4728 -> 0.008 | 141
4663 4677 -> 0.012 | 140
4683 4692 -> 0.013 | 140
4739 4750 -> -0.017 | 145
